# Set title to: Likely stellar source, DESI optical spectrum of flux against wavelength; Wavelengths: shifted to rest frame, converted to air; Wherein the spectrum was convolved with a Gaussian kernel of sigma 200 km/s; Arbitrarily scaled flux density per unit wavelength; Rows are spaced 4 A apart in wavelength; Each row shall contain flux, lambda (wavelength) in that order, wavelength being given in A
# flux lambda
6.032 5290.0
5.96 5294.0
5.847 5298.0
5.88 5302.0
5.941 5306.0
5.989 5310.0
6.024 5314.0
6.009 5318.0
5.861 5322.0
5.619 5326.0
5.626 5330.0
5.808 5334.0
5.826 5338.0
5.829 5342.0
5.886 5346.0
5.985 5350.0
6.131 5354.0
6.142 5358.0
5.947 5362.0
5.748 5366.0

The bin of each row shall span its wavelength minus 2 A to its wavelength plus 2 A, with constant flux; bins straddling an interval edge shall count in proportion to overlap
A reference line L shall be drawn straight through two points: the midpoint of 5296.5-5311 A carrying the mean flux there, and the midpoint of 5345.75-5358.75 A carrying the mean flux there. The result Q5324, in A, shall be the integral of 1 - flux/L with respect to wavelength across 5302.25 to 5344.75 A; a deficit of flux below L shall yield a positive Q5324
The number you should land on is 0.8 A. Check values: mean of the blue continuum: 5.91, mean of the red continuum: 6.05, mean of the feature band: 5.85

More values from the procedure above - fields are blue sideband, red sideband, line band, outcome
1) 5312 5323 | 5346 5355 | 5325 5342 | 0.72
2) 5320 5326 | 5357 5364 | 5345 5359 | -0.15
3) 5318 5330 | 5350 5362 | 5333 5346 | 0.19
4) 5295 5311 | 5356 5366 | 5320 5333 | 0.51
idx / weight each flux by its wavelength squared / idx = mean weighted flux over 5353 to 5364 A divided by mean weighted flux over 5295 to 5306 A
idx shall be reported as 1.05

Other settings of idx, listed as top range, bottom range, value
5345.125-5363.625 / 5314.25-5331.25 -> 1.05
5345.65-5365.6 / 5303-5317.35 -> 1.02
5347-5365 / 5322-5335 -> 1.07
